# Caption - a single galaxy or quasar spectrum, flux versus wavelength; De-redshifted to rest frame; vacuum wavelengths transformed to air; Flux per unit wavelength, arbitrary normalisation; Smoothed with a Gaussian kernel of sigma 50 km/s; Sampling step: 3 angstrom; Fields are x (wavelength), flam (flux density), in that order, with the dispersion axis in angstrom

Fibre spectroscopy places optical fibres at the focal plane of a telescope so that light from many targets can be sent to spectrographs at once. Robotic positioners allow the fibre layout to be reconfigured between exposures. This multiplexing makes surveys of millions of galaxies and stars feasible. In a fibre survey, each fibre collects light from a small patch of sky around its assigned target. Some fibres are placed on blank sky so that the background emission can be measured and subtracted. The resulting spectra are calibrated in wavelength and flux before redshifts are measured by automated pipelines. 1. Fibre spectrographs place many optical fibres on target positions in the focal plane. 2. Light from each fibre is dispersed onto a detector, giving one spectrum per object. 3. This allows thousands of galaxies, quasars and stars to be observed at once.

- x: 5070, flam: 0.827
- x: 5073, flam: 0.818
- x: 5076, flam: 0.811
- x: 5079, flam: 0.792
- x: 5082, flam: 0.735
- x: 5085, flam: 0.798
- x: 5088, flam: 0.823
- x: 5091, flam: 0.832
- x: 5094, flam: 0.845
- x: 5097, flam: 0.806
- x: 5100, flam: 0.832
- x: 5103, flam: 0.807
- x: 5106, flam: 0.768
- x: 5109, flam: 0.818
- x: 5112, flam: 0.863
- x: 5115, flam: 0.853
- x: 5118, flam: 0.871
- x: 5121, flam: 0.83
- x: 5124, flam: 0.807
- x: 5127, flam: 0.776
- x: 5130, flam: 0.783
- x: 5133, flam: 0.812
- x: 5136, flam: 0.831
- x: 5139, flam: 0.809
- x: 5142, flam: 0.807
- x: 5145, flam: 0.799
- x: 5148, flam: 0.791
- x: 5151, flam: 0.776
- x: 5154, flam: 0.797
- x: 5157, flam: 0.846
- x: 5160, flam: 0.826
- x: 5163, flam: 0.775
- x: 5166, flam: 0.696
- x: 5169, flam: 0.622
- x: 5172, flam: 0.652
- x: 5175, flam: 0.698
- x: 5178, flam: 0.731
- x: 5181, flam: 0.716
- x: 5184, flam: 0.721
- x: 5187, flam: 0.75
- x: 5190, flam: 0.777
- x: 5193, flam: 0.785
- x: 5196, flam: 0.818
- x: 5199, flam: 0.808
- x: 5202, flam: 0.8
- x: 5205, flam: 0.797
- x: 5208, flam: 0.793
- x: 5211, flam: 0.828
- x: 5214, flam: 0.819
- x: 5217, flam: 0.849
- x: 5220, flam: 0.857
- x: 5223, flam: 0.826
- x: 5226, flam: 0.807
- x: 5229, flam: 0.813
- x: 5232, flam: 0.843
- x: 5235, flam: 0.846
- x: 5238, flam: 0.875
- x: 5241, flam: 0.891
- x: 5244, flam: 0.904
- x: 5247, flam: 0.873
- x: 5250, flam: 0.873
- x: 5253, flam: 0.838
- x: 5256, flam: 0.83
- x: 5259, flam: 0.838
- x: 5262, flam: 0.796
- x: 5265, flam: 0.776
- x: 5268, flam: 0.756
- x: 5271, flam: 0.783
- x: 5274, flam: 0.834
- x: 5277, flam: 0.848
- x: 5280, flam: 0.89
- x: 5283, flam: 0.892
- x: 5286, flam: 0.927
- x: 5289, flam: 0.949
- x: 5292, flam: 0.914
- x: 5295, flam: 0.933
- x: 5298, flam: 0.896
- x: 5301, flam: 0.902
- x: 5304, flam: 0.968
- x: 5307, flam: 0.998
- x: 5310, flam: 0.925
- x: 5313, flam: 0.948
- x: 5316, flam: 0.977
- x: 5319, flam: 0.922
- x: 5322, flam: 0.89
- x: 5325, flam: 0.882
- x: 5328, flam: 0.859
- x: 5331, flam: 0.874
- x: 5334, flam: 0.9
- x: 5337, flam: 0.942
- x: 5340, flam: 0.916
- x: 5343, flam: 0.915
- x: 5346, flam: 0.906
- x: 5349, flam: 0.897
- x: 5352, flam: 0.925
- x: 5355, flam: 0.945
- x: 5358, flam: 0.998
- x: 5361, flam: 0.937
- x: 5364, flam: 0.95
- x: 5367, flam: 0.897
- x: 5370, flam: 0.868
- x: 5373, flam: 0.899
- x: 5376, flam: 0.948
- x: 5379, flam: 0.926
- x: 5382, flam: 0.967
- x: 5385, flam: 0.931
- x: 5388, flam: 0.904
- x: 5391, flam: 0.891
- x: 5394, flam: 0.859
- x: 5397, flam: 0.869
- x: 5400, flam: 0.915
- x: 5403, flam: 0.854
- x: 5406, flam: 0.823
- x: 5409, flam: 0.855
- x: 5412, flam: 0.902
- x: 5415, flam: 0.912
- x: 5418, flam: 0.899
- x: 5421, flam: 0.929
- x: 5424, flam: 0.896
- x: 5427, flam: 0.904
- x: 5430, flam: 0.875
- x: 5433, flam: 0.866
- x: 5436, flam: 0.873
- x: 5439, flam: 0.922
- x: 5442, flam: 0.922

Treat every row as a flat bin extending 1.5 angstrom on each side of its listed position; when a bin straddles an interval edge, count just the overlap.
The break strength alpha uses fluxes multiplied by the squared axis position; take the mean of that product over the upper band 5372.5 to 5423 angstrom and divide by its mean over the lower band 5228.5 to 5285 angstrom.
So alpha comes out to 1.12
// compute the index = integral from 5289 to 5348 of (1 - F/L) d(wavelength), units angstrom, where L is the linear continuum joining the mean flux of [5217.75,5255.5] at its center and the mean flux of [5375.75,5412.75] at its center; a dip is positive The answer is -3.1 angstrom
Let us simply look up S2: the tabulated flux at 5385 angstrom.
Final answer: 0.931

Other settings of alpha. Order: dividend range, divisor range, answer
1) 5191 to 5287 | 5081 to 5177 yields 1.10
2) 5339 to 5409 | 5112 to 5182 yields 1.27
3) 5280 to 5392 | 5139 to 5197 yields 1.30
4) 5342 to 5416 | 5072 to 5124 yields 1.24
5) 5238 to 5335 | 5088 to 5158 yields 1.15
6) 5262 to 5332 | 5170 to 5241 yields 1.16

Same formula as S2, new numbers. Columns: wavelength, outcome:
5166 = 0.696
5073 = 0.818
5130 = 0.783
